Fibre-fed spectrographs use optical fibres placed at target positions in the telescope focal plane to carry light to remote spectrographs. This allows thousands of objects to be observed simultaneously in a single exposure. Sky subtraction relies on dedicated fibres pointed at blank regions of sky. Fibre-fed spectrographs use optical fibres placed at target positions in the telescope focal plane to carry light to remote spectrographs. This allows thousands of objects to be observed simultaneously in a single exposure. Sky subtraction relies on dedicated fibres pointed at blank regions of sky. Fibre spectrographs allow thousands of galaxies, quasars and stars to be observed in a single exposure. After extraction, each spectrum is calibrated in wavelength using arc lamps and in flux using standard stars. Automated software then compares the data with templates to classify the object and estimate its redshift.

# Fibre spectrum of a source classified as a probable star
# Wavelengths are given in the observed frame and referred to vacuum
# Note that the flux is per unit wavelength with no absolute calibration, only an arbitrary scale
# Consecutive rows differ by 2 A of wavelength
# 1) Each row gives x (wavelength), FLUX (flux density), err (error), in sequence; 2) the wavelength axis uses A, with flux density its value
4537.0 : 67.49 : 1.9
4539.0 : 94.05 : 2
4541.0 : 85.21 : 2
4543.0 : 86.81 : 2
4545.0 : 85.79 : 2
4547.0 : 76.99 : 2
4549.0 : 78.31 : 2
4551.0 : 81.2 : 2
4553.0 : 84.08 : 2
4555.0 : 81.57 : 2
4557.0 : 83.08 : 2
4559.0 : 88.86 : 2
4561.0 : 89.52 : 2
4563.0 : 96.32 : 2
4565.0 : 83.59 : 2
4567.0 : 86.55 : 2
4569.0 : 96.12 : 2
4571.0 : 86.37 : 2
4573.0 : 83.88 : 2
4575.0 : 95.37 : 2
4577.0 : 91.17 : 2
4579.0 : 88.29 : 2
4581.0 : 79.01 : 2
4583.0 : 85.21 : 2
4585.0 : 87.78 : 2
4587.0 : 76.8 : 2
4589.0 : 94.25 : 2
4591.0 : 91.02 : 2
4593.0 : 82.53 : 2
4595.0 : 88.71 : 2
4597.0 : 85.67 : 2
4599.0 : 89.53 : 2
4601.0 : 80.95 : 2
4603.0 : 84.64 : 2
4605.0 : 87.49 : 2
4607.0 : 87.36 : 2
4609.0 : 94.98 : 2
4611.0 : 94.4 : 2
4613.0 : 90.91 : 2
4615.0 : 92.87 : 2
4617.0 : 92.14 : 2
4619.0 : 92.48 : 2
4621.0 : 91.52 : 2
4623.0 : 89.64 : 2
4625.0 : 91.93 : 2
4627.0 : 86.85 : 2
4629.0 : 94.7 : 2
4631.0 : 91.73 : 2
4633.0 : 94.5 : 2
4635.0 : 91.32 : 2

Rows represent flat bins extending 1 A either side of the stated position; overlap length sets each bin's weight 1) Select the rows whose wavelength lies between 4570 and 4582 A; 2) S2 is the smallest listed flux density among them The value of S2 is 79.01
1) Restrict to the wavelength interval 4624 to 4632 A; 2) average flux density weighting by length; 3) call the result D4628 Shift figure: 91.3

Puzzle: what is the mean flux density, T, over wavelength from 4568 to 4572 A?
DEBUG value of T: 91.2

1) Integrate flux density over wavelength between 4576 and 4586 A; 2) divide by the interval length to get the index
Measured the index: 86.3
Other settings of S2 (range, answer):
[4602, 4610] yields 84.64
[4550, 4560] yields 81.2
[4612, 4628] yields 86.85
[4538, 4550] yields 76.99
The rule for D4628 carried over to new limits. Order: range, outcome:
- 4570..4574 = 85.1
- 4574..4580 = 91.6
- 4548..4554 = 81.2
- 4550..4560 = 83.8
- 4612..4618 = 92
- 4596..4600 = 87.6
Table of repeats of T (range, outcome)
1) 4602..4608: 86.5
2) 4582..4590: 86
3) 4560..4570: 90.4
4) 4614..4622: 92.3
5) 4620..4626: 91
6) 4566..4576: 89.7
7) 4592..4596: 85.6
